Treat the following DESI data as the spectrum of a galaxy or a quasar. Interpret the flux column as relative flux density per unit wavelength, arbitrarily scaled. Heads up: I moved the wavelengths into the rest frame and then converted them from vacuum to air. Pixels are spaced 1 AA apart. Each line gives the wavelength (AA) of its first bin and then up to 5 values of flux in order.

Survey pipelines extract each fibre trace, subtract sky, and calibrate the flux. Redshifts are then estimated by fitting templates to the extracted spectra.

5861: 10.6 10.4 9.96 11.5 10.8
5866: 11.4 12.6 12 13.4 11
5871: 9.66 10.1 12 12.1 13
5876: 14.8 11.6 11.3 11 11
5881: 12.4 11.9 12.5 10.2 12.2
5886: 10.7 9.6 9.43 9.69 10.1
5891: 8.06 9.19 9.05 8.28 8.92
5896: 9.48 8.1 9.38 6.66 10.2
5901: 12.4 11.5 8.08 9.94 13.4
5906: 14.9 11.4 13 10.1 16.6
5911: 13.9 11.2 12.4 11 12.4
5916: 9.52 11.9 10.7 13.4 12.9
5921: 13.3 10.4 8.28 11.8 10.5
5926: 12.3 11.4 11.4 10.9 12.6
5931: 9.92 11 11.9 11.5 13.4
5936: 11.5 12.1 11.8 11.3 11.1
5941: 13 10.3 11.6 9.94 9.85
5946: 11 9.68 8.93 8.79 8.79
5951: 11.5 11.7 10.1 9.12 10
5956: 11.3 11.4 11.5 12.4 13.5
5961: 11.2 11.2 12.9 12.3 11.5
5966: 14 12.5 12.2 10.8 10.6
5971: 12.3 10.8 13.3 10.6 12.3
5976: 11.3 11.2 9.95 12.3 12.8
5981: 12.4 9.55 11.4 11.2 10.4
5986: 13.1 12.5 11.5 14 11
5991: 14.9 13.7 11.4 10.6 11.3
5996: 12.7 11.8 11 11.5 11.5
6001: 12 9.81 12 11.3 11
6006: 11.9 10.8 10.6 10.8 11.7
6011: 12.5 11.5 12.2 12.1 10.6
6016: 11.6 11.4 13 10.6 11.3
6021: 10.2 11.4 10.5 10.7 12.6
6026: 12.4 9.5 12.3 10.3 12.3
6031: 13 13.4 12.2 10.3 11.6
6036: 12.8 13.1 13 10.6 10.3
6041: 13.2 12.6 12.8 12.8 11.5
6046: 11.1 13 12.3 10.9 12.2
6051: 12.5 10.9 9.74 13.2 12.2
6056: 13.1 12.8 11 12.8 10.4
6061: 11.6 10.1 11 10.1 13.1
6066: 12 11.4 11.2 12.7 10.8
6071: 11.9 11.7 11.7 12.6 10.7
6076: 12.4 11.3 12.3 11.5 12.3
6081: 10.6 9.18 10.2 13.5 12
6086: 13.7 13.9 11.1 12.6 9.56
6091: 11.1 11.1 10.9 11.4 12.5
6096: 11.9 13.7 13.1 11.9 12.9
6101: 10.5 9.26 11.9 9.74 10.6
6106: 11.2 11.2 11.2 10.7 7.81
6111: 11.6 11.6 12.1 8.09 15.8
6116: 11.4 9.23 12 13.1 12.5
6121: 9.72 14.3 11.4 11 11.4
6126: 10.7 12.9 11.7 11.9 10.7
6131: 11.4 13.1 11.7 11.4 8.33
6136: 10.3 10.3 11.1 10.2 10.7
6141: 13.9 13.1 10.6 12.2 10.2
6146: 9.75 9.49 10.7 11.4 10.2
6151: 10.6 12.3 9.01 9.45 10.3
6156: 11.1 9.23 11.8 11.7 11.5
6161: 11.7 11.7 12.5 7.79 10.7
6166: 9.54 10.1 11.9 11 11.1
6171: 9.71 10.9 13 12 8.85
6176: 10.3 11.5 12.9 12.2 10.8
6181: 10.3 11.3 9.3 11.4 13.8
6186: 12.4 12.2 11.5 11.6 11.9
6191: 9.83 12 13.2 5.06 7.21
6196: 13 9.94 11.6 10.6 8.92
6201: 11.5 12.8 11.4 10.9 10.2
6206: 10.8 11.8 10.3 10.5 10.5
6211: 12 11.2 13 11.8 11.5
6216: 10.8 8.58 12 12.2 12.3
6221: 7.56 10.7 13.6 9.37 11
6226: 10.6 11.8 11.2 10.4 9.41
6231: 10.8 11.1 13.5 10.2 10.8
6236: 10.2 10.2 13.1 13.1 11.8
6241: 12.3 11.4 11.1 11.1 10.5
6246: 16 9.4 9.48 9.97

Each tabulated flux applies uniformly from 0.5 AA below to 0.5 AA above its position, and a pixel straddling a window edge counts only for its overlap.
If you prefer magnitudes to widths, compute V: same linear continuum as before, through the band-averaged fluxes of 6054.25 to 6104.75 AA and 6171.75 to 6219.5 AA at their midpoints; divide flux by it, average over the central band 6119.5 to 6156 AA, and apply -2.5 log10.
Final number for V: 0.03 mag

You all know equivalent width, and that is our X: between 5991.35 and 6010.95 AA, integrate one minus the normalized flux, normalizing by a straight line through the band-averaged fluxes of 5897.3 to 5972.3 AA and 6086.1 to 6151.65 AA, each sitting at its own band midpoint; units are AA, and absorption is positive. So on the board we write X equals -0.3 AA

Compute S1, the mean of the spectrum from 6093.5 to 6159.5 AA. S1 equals 11.2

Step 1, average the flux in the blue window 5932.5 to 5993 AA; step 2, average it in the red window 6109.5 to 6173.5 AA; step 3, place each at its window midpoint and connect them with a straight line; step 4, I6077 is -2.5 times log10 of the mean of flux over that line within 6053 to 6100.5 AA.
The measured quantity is -0.05 mag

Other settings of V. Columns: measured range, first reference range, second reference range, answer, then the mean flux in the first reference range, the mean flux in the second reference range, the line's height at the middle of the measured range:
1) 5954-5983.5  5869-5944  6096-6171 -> -0.05 mag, 11.2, 11.1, 11.2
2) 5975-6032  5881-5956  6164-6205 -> -0.07 mag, 10.9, 11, 10.9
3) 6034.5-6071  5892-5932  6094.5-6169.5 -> -0.07 mag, 11.1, 11.2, 11.1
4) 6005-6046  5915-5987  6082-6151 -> -0.03 mag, 11.4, 11.4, 11.4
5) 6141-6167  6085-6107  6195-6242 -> 0.06 mag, 11.6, 11.1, 11.4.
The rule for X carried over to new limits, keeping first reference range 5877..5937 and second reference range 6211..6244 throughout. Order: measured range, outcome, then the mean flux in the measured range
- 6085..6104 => -1.1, 11.8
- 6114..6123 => -0.7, 12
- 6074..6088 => -0.8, 11.8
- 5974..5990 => -0.8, 11.7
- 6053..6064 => -0.5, 11.6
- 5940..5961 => 0.7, 10.7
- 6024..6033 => -0.6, 11.9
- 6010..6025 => -0.4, 11.4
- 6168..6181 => 0.0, 11.2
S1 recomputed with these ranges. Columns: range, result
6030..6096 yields 11.8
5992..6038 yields 11.6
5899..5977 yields 11.4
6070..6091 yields 11.7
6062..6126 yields 11.5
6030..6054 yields 12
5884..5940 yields 11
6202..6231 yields 11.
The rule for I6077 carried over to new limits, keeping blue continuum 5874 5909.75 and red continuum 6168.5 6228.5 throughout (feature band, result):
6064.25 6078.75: -0.08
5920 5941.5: -0.07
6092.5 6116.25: -0.04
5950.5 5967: -0.08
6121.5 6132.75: -0.08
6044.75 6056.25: -0.09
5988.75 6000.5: -0.12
